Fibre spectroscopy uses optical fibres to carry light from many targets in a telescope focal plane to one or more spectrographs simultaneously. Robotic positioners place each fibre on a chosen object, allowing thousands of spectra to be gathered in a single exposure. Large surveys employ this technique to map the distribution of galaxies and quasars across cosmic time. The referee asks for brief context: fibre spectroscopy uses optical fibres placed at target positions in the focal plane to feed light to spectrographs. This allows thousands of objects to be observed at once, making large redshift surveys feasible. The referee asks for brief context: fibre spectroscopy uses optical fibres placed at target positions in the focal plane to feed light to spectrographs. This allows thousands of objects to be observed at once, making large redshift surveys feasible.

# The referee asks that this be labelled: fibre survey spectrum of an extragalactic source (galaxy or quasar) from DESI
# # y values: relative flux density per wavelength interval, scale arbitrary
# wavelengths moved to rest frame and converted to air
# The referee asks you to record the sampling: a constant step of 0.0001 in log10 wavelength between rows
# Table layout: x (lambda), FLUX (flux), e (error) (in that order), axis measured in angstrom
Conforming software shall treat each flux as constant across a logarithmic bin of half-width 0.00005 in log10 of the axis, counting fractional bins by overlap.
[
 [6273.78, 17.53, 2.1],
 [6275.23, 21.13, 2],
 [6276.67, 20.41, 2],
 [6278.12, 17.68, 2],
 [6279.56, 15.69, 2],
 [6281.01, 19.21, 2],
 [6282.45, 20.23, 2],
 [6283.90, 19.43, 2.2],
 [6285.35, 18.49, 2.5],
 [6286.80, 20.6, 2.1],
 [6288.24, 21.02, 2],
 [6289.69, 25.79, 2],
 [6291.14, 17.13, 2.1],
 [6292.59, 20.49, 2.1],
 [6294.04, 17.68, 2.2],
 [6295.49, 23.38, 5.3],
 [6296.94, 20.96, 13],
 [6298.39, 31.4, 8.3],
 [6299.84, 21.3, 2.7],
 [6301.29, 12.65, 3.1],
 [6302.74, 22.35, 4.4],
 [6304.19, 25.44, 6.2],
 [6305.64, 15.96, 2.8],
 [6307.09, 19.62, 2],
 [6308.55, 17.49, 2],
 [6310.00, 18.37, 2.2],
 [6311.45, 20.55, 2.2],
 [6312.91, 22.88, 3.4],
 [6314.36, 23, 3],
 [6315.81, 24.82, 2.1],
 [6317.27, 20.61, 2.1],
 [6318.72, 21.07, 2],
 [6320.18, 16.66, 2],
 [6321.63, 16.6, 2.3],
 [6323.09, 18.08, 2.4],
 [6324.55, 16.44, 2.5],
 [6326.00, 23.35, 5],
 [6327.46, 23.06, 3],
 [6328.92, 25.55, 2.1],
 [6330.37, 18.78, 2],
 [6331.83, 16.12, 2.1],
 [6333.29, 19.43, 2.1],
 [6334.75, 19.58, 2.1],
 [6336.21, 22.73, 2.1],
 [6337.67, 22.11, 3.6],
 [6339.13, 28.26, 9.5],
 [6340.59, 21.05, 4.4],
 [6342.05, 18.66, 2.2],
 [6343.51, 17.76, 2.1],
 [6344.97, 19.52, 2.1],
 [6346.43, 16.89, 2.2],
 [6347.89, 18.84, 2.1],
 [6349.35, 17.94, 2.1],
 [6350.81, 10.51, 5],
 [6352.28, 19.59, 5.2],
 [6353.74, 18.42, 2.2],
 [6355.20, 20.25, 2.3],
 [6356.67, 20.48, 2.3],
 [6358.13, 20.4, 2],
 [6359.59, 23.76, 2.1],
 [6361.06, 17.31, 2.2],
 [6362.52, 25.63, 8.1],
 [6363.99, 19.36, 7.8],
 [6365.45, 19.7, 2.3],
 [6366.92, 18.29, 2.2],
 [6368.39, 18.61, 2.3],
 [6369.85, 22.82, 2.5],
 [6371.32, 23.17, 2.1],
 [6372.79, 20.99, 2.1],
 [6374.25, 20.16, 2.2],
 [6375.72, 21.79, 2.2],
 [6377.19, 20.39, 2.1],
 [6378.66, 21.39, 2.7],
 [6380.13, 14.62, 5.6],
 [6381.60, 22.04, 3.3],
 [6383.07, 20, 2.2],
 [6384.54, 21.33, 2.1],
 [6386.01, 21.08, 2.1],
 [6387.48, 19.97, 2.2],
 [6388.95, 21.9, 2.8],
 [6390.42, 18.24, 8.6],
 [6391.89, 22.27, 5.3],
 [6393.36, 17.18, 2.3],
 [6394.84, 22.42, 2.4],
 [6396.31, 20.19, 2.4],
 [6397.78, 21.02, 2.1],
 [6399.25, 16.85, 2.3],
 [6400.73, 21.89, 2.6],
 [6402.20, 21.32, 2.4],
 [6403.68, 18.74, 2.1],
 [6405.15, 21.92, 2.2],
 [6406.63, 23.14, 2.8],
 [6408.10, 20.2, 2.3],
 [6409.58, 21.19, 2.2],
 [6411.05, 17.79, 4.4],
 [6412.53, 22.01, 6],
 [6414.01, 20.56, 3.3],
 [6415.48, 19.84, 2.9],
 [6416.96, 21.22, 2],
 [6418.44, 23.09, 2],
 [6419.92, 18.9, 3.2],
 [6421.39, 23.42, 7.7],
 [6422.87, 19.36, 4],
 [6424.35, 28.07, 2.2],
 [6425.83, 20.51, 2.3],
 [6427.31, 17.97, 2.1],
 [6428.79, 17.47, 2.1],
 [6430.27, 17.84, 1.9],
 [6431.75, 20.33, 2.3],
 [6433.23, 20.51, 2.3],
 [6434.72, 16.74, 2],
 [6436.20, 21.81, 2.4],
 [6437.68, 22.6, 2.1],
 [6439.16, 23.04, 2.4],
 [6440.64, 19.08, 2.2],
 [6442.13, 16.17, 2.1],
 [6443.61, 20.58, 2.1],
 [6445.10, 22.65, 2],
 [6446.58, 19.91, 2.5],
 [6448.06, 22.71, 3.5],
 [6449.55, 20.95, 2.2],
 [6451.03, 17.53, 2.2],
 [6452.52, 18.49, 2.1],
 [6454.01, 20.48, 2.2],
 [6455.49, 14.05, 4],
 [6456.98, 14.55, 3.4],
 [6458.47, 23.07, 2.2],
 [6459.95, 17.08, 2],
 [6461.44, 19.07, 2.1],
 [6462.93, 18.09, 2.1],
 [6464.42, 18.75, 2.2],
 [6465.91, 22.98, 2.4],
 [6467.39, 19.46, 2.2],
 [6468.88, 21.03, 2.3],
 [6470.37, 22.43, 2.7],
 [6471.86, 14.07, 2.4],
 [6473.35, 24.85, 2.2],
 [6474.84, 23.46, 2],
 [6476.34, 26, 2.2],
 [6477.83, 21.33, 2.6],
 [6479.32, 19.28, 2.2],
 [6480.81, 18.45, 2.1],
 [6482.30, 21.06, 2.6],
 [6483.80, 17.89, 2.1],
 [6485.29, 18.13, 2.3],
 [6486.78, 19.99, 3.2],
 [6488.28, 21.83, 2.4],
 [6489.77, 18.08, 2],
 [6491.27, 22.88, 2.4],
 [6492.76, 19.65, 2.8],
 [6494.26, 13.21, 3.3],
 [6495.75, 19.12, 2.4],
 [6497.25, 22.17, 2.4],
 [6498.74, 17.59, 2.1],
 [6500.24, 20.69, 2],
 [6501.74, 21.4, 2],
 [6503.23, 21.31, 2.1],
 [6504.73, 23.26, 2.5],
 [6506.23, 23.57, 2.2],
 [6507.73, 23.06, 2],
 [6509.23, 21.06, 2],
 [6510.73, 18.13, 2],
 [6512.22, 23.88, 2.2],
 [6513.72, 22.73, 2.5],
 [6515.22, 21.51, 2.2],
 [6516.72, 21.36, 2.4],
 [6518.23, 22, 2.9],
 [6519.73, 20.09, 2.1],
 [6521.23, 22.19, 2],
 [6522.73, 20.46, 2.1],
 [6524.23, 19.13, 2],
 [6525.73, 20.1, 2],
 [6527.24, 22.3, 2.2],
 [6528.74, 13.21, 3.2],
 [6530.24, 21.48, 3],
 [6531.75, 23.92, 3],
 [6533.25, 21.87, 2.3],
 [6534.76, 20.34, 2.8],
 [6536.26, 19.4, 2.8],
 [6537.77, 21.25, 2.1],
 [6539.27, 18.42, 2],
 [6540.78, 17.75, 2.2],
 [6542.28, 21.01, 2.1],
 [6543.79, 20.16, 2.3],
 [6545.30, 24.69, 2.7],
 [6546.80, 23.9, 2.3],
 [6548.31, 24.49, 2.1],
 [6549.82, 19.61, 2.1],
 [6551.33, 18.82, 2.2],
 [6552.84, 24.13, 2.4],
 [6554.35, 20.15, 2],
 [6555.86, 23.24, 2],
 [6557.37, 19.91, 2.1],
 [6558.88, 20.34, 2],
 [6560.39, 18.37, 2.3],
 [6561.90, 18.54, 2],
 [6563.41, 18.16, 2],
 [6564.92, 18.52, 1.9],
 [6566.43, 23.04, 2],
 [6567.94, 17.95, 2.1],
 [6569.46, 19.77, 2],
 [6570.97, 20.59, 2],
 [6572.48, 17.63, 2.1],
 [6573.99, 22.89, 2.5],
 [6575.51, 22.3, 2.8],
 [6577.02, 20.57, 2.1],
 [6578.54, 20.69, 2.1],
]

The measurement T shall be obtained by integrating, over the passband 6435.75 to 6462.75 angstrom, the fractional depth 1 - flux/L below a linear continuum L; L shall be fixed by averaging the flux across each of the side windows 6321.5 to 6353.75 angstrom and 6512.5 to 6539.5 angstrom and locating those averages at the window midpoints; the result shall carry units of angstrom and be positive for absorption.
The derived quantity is 0.9 angstrom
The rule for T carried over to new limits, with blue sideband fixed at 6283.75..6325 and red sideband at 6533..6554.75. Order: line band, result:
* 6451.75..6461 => 1.3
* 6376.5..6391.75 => 0.3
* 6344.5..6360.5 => 1.4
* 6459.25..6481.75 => 0.5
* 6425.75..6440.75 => 0.7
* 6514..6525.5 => 0.0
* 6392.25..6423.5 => 0.1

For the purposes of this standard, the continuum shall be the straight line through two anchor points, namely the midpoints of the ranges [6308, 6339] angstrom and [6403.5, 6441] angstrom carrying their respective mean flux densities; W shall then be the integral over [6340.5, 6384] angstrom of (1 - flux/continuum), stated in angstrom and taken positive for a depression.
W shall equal 2.0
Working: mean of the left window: 20.5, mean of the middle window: 19.7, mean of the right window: 20.7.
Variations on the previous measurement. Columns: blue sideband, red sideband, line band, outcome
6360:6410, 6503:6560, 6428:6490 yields 2.9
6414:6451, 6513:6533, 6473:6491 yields -0.1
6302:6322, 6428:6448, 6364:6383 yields 0.0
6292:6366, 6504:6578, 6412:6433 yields -0.2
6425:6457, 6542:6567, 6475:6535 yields -1.0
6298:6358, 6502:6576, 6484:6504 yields 1.0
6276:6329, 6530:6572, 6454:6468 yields 1.3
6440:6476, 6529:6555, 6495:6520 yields -1.0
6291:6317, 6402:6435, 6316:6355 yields 2.3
